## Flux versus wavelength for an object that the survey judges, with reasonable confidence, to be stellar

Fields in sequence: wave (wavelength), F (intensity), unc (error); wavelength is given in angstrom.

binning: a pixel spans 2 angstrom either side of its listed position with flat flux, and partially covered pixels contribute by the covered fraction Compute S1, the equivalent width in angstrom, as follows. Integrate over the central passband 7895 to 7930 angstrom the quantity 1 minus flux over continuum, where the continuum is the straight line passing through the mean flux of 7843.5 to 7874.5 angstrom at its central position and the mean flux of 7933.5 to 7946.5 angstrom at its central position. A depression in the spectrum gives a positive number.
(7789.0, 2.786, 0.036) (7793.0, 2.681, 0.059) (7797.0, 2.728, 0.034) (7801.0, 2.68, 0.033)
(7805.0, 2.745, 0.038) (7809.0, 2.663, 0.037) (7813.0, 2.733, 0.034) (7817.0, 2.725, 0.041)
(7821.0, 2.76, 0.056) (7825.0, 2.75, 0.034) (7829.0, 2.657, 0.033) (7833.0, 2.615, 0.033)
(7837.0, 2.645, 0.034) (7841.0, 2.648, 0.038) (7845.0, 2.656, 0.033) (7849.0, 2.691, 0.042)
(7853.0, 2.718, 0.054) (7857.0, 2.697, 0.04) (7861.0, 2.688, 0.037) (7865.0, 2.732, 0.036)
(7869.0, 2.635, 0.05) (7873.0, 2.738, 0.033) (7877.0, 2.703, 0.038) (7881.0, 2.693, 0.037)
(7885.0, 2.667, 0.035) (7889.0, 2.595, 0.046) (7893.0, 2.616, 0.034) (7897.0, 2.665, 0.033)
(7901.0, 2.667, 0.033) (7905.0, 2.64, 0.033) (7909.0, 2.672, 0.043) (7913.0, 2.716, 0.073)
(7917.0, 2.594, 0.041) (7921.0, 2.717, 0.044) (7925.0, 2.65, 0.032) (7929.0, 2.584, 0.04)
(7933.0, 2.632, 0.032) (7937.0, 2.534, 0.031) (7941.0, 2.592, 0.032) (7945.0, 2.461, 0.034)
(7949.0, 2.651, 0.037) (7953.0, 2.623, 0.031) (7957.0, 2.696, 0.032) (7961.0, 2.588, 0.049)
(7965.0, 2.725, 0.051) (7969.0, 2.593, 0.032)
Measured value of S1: -0.9 angstrom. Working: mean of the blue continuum 2.69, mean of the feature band 2.66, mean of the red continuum 2.54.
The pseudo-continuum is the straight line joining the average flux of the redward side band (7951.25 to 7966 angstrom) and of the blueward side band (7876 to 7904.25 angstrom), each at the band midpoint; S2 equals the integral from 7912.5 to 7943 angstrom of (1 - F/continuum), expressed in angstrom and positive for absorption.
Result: 0.4 angstrom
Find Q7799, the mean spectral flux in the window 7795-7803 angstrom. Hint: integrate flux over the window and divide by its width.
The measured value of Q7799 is 2.7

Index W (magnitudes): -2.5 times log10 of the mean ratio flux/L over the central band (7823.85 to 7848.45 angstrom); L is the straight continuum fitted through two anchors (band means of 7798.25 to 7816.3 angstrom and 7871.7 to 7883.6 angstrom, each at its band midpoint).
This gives 0.02 mag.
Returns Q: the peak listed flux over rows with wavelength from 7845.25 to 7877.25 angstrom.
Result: 2.738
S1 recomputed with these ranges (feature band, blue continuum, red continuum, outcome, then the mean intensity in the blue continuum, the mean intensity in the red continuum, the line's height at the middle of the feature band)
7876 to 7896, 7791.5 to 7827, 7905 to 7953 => 0.02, 2.72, 2.62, 2.66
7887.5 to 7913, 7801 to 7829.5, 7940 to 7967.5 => 0.09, 2.72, 2.62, 2.66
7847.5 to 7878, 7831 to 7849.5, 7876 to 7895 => -0.58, 2.65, 2.65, 2.65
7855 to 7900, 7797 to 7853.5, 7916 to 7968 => -0.26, 2.69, 2.62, 2.66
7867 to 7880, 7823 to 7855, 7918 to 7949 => -0.23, 2.67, 2.6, 2.65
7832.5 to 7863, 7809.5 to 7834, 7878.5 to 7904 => 0.16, 2.71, 2.65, 2.69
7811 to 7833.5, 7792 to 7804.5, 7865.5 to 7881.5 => -0.10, 2.7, 2.7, 2.7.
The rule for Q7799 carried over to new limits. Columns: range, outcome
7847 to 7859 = 2.7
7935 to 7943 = 2.56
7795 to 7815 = 2.71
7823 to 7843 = 2.66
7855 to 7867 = 2.71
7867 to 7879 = 2.69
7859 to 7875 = 2.7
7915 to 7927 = 2.65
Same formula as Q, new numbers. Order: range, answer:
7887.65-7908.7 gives 2.667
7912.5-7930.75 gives 2.717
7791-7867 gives 2.76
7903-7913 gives 2.716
